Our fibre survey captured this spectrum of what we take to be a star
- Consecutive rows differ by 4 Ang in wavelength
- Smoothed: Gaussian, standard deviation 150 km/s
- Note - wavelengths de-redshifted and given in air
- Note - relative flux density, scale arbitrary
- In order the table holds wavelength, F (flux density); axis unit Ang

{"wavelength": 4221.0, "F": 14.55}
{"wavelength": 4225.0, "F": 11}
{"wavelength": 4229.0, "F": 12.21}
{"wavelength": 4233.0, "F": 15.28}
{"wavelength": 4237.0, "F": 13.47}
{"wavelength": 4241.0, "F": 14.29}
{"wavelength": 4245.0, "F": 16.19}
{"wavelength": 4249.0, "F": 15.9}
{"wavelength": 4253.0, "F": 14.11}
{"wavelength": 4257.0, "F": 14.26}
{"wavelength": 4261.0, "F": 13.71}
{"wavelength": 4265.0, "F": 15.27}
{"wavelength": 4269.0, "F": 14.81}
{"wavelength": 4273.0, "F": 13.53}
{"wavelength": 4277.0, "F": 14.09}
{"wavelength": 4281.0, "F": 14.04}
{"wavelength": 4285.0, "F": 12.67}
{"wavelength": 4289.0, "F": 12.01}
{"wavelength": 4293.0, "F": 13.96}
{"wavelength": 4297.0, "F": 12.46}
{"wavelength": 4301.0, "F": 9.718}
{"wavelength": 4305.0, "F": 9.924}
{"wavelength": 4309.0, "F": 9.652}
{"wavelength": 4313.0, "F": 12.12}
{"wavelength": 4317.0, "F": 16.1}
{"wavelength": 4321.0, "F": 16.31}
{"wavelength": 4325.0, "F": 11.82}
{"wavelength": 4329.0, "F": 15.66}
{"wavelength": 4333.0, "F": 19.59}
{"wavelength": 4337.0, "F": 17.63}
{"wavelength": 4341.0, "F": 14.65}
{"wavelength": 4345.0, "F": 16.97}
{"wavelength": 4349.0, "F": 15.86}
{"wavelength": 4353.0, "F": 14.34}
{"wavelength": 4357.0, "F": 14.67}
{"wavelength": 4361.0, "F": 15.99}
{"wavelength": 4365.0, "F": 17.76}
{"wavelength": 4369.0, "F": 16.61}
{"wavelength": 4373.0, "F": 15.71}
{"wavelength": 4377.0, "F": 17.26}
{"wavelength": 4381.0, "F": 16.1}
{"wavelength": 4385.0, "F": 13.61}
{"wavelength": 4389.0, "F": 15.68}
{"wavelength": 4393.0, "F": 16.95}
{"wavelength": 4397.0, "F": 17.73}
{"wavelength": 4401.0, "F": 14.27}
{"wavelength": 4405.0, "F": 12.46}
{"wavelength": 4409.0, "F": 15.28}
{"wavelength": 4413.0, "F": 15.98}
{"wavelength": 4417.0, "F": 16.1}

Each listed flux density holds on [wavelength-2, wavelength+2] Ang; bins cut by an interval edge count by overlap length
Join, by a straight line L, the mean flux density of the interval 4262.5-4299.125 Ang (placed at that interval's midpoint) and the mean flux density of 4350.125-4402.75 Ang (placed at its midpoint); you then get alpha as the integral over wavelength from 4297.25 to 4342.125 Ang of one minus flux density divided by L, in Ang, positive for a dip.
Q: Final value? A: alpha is 2.3 Ang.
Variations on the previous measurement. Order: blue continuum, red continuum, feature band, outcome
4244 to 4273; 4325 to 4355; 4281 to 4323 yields 7.88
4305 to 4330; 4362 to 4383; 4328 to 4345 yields -3.03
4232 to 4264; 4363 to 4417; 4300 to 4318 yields 4.52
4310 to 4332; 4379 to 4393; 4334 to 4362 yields -1.97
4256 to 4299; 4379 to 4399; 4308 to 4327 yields 1.50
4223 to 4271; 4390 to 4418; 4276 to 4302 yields 3.19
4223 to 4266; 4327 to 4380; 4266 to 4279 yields 0.41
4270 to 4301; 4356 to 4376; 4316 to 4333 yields -0.95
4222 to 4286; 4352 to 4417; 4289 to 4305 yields 3.10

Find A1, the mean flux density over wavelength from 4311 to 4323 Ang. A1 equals 14.8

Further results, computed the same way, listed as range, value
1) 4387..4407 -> 15.4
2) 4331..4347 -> 17.2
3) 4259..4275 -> 14.3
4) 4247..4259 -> 14.8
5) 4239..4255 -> 15.1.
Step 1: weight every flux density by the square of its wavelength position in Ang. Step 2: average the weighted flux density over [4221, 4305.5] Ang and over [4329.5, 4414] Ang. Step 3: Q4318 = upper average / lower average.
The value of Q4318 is 1.24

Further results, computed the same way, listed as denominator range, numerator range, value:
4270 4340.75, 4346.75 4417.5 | 1.19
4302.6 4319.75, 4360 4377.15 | 1.41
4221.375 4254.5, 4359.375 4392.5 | 1.22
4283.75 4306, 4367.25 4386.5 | 1.39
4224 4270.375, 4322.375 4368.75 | 1.17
